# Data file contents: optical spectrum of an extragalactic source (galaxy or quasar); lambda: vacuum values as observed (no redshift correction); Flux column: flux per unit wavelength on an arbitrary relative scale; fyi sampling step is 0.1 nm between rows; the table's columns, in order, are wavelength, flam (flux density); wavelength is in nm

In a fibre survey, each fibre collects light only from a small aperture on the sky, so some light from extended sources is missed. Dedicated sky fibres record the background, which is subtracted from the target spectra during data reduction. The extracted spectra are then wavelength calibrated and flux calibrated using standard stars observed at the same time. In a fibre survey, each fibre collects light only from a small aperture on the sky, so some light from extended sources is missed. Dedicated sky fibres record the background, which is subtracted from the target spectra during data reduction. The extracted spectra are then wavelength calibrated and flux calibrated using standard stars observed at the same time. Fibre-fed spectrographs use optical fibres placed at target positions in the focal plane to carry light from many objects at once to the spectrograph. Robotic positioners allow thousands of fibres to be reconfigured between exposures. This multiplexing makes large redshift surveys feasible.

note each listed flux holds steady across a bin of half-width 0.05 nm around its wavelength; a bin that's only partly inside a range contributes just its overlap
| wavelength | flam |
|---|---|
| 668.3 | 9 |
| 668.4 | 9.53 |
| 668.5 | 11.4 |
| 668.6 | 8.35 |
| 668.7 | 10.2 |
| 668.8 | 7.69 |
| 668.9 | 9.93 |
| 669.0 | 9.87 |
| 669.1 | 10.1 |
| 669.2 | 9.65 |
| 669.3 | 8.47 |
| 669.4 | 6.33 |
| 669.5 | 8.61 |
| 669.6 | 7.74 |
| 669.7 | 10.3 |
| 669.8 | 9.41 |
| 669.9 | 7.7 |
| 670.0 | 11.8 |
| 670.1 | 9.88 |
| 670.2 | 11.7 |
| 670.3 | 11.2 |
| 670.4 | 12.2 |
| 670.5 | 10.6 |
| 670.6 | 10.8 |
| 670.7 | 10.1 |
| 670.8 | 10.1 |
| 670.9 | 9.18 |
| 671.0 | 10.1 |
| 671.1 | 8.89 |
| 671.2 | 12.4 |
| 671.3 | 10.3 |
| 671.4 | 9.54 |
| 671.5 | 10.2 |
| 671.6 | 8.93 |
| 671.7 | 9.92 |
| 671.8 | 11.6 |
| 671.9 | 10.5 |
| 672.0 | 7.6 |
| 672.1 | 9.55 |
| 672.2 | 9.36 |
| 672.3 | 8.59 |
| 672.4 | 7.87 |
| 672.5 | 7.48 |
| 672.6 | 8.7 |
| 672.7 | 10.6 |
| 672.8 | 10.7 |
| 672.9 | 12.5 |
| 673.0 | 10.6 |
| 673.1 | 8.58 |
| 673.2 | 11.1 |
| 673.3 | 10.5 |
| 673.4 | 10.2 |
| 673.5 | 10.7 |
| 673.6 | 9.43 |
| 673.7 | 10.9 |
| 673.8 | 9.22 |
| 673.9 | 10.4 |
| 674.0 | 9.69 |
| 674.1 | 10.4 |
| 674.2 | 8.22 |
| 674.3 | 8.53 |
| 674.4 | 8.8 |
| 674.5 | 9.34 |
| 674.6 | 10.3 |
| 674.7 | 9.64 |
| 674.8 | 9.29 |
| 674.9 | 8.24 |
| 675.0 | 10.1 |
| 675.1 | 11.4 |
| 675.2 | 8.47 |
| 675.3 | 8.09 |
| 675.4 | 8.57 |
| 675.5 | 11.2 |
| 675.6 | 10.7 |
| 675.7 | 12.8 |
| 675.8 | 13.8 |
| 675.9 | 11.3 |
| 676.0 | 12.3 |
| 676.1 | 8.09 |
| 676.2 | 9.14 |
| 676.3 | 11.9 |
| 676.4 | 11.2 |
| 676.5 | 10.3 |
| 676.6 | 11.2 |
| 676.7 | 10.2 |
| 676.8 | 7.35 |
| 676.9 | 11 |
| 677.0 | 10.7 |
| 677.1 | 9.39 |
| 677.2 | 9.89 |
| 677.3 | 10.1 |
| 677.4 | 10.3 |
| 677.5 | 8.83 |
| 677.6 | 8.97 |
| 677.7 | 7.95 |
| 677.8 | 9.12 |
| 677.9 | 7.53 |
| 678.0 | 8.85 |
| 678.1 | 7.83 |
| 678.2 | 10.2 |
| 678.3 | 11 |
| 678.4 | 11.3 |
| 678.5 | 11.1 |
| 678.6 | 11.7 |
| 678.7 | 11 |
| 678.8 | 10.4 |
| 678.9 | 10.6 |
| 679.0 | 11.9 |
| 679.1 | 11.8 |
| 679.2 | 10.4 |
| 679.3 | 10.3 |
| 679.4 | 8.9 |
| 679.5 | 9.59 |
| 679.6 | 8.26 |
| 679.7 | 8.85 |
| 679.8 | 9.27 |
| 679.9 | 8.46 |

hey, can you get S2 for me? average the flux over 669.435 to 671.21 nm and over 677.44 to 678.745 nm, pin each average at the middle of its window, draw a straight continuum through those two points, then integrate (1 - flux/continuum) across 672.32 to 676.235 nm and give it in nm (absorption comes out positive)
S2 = -0.04 nm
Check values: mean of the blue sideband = 10.1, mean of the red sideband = 9.64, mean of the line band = 9.94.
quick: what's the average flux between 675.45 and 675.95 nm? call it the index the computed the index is 12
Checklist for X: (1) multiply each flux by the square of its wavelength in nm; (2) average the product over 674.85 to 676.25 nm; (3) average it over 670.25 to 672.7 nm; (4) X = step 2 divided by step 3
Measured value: 1.1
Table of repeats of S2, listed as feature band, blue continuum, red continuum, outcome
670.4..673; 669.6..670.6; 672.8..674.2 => 0.11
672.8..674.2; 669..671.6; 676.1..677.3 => -0.04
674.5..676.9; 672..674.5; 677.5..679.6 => -0.11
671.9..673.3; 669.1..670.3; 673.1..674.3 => 0.03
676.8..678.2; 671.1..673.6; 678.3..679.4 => 0.19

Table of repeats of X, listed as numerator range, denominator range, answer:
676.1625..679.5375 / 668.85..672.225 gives 1.04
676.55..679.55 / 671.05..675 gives 1.04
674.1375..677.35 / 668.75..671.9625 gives 1.04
